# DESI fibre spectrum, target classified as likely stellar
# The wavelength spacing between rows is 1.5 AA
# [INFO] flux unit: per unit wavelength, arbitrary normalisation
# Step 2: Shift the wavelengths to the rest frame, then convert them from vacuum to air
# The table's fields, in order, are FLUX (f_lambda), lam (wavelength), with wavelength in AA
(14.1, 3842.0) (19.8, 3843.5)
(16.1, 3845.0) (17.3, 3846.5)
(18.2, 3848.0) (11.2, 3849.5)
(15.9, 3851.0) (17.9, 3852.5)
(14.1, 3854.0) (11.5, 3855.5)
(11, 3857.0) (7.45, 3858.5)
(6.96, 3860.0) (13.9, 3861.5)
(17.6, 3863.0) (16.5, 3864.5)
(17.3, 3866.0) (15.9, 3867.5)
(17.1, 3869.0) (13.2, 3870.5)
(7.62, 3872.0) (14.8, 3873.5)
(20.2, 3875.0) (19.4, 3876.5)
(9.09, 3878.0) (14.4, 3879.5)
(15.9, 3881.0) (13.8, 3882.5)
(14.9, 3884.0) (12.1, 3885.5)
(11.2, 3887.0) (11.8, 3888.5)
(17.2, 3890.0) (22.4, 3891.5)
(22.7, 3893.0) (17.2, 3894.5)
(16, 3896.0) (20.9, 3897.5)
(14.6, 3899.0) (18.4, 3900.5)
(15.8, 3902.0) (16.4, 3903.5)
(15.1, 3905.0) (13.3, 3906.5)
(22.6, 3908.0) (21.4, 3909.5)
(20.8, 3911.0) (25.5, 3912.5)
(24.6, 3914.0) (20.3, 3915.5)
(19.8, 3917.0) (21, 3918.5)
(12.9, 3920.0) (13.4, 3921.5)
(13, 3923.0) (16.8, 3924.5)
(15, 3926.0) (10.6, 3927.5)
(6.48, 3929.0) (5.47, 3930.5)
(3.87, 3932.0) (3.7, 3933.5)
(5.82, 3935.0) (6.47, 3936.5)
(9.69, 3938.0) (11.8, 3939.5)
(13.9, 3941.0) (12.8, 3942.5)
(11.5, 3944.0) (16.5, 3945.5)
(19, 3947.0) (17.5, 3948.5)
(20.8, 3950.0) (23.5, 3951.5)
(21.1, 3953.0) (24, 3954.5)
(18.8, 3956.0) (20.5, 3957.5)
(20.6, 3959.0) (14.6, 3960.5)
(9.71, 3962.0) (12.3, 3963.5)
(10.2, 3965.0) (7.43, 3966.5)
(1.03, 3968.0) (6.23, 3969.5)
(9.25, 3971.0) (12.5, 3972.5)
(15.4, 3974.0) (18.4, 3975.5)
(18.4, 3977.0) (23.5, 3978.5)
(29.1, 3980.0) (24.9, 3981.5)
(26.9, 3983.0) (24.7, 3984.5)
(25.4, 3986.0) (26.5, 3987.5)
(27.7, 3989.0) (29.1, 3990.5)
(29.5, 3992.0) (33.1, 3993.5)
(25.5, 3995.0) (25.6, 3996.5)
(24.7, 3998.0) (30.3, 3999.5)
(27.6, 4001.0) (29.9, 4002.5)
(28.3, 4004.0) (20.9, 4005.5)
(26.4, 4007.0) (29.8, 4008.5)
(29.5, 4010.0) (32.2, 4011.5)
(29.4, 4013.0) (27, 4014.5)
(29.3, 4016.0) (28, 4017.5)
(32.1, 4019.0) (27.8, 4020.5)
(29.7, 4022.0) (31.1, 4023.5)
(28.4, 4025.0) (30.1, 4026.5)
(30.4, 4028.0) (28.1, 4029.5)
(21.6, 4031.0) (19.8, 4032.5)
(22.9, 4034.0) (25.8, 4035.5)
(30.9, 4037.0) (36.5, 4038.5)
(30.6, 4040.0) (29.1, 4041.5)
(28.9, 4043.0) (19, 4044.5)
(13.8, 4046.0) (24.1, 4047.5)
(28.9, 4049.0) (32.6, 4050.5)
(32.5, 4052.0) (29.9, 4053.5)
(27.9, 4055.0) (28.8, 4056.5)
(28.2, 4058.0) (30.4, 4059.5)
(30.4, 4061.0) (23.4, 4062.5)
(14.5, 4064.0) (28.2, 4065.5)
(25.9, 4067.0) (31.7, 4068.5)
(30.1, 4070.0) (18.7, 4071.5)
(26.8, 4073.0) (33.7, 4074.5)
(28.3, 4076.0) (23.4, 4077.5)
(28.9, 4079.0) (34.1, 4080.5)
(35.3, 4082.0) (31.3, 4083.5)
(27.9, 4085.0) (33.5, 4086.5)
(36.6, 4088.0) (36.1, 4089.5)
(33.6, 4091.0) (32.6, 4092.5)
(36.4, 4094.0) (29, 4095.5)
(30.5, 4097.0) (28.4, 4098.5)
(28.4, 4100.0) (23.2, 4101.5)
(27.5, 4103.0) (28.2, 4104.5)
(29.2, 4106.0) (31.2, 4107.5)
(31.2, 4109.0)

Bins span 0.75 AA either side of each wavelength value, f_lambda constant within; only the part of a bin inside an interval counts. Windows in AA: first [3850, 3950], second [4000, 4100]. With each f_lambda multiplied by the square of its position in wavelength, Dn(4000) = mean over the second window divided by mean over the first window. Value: 2.1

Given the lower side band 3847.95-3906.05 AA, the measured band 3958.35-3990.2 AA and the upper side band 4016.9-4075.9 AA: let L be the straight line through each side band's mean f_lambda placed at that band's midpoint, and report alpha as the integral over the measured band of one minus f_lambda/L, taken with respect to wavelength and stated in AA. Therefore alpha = 6.92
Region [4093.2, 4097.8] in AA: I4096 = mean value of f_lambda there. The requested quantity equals 31.9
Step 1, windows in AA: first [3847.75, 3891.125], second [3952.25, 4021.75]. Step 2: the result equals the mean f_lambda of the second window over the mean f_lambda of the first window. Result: 1.6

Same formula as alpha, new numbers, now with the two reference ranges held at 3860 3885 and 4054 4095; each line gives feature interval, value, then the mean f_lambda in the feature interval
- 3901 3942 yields 8.6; 14.3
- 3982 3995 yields -2.5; 27.7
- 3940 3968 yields 6.4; 15.9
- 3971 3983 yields 1.3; 20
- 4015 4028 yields -2.0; 29.6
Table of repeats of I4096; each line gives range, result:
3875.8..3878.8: 14.2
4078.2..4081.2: 31.3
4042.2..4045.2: 24.1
